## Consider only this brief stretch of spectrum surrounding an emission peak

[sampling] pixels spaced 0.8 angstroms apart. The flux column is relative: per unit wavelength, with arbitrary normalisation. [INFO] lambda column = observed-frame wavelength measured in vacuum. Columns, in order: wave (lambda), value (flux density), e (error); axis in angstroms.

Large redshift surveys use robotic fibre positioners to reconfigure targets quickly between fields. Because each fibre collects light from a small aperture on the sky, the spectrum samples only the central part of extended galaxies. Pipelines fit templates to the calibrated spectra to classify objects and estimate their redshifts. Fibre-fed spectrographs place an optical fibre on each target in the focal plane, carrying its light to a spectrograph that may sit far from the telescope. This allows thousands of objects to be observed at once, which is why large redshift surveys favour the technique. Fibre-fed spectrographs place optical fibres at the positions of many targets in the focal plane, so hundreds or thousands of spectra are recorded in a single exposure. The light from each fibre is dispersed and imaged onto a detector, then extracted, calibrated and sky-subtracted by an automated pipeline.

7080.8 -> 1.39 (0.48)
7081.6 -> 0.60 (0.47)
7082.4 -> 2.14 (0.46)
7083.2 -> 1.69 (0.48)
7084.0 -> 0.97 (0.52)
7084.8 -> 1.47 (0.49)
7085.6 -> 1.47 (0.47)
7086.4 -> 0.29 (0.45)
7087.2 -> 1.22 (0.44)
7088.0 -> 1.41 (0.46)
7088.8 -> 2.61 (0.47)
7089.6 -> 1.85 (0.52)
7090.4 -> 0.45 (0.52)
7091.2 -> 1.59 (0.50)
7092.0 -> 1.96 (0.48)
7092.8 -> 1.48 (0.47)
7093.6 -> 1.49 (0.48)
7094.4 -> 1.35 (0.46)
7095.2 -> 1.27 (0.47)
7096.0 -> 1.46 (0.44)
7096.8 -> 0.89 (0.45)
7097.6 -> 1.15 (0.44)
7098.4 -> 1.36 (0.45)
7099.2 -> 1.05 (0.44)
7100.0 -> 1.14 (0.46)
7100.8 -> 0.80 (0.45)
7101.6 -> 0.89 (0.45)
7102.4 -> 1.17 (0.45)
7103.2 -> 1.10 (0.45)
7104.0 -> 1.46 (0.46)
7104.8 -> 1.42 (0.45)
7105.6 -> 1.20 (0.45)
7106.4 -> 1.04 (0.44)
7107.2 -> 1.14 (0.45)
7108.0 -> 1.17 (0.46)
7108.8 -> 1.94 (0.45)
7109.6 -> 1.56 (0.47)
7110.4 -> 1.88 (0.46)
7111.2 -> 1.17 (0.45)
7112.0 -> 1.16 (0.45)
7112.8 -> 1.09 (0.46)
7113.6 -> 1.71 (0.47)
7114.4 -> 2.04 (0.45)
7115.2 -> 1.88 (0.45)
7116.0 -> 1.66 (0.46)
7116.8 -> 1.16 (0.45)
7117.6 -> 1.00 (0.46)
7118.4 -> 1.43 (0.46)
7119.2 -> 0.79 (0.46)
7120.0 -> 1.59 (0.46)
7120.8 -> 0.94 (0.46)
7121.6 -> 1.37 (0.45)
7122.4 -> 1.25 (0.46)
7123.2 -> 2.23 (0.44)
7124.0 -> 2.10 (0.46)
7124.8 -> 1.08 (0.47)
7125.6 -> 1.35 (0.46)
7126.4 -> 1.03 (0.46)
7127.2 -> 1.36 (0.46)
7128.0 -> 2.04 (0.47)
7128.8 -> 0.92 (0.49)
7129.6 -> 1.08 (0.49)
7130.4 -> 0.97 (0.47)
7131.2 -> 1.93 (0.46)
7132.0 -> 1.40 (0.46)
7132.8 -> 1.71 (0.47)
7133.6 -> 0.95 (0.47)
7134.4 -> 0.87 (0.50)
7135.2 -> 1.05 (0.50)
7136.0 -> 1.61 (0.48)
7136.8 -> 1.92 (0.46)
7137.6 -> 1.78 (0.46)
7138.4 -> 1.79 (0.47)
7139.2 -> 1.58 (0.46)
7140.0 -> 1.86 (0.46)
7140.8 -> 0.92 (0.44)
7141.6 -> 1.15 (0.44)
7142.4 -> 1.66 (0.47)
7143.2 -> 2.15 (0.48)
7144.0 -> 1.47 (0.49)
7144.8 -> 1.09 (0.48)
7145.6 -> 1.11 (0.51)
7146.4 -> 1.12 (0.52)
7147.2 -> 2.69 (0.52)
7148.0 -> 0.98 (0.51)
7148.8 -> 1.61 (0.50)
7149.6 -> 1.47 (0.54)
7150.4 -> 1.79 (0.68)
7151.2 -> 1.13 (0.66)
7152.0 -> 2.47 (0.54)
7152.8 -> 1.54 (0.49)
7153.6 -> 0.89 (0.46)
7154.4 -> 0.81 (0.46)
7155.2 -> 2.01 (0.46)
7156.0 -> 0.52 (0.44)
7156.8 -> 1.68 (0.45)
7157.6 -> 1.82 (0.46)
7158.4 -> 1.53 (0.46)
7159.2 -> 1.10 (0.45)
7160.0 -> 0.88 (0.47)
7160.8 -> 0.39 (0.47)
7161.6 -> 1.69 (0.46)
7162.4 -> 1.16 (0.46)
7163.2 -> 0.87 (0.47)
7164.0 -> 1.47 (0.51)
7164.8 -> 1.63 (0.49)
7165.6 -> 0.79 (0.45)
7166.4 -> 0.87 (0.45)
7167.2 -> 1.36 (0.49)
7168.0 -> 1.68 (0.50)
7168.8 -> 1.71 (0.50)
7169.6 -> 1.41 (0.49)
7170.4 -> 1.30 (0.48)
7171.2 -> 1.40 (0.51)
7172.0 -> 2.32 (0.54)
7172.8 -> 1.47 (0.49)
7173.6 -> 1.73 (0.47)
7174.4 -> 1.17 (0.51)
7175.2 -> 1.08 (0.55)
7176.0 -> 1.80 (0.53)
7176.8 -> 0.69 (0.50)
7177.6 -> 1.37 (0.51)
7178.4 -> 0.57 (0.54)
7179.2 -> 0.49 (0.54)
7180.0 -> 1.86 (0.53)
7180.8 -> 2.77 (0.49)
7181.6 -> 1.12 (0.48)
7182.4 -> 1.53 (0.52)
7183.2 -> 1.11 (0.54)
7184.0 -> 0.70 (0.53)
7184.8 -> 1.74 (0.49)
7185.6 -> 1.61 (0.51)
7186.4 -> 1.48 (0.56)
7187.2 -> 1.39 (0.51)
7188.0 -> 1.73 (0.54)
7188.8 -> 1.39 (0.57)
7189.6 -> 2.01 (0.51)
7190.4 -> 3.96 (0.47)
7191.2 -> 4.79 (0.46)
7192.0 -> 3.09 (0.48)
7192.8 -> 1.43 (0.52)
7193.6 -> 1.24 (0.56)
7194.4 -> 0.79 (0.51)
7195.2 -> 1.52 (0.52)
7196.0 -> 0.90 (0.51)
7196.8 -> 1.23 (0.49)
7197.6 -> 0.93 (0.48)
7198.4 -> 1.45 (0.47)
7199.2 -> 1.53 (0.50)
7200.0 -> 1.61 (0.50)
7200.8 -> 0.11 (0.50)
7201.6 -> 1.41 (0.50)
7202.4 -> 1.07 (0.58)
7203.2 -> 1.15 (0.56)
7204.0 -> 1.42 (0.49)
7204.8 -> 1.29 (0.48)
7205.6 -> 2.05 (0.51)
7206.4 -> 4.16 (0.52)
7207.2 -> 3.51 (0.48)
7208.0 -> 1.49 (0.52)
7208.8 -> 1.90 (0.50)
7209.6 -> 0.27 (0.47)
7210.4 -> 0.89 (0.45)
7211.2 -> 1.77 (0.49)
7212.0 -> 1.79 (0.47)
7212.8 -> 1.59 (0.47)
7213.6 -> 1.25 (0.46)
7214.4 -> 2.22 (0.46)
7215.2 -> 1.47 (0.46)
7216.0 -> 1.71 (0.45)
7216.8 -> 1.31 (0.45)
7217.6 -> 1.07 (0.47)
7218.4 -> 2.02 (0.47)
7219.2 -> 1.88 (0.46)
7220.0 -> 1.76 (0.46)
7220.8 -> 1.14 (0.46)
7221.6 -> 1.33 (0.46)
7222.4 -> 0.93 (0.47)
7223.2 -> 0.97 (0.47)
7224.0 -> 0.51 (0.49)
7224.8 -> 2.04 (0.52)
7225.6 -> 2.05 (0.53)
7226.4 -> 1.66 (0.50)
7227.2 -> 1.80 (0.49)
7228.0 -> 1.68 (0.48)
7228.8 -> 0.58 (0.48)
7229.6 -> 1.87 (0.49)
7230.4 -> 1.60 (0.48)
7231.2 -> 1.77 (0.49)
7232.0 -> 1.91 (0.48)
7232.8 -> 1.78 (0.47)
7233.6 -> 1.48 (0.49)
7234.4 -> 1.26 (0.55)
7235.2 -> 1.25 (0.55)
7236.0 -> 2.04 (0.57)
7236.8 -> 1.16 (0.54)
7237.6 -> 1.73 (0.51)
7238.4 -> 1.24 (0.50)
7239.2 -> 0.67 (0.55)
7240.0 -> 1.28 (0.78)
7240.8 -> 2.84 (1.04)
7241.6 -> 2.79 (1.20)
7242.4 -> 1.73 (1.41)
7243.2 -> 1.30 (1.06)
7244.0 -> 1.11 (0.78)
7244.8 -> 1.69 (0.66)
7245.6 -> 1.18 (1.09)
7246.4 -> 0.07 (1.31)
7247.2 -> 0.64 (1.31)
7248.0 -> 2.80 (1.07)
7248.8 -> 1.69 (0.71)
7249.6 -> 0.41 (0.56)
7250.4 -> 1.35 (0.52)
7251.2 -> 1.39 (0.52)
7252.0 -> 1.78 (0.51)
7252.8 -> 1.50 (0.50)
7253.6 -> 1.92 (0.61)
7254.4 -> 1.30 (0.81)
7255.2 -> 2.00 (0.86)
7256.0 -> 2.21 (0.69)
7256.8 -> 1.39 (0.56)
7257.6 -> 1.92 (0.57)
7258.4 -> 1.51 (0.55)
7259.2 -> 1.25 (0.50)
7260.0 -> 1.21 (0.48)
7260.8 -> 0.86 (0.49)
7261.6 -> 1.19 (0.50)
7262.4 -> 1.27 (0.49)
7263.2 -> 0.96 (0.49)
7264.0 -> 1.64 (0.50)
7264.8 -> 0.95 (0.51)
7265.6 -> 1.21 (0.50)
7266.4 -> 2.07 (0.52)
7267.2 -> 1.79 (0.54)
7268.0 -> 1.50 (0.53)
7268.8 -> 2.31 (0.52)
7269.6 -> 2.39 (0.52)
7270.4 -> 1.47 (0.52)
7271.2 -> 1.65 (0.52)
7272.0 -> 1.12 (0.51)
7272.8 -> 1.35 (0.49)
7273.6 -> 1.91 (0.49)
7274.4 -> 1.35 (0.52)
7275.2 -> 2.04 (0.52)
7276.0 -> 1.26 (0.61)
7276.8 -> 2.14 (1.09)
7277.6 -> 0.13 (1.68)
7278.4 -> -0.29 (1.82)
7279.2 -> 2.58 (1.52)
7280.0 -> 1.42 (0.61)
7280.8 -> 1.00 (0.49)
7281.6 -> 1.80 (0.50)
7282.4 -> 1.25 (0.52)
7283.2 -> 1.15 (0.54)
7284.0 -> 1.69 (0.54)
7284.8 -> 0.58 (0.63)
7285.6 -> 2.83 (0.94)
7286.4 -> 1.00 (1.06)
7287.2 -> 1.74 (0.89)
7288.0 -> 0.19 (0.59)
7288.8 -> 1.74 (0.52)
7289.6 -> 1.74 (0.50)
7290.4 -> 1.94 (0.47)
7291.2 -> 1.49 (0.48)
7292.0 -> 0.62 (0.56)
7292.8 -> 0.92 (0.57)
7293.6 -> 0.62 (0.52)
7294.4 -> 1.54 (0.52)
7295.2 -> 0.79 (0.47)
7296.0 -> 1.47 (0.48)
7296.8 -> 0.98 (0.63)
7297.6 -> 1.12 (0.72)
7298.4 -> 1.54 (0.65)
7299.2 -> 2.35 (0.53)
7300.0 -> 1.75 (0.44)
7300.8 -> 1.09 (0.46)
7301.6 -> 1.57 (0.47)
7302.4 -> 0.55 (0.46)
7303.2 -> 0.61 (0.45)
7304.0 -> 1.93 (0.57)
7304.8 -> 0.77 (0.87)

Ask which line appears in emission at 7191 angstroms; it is [S II] 6716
